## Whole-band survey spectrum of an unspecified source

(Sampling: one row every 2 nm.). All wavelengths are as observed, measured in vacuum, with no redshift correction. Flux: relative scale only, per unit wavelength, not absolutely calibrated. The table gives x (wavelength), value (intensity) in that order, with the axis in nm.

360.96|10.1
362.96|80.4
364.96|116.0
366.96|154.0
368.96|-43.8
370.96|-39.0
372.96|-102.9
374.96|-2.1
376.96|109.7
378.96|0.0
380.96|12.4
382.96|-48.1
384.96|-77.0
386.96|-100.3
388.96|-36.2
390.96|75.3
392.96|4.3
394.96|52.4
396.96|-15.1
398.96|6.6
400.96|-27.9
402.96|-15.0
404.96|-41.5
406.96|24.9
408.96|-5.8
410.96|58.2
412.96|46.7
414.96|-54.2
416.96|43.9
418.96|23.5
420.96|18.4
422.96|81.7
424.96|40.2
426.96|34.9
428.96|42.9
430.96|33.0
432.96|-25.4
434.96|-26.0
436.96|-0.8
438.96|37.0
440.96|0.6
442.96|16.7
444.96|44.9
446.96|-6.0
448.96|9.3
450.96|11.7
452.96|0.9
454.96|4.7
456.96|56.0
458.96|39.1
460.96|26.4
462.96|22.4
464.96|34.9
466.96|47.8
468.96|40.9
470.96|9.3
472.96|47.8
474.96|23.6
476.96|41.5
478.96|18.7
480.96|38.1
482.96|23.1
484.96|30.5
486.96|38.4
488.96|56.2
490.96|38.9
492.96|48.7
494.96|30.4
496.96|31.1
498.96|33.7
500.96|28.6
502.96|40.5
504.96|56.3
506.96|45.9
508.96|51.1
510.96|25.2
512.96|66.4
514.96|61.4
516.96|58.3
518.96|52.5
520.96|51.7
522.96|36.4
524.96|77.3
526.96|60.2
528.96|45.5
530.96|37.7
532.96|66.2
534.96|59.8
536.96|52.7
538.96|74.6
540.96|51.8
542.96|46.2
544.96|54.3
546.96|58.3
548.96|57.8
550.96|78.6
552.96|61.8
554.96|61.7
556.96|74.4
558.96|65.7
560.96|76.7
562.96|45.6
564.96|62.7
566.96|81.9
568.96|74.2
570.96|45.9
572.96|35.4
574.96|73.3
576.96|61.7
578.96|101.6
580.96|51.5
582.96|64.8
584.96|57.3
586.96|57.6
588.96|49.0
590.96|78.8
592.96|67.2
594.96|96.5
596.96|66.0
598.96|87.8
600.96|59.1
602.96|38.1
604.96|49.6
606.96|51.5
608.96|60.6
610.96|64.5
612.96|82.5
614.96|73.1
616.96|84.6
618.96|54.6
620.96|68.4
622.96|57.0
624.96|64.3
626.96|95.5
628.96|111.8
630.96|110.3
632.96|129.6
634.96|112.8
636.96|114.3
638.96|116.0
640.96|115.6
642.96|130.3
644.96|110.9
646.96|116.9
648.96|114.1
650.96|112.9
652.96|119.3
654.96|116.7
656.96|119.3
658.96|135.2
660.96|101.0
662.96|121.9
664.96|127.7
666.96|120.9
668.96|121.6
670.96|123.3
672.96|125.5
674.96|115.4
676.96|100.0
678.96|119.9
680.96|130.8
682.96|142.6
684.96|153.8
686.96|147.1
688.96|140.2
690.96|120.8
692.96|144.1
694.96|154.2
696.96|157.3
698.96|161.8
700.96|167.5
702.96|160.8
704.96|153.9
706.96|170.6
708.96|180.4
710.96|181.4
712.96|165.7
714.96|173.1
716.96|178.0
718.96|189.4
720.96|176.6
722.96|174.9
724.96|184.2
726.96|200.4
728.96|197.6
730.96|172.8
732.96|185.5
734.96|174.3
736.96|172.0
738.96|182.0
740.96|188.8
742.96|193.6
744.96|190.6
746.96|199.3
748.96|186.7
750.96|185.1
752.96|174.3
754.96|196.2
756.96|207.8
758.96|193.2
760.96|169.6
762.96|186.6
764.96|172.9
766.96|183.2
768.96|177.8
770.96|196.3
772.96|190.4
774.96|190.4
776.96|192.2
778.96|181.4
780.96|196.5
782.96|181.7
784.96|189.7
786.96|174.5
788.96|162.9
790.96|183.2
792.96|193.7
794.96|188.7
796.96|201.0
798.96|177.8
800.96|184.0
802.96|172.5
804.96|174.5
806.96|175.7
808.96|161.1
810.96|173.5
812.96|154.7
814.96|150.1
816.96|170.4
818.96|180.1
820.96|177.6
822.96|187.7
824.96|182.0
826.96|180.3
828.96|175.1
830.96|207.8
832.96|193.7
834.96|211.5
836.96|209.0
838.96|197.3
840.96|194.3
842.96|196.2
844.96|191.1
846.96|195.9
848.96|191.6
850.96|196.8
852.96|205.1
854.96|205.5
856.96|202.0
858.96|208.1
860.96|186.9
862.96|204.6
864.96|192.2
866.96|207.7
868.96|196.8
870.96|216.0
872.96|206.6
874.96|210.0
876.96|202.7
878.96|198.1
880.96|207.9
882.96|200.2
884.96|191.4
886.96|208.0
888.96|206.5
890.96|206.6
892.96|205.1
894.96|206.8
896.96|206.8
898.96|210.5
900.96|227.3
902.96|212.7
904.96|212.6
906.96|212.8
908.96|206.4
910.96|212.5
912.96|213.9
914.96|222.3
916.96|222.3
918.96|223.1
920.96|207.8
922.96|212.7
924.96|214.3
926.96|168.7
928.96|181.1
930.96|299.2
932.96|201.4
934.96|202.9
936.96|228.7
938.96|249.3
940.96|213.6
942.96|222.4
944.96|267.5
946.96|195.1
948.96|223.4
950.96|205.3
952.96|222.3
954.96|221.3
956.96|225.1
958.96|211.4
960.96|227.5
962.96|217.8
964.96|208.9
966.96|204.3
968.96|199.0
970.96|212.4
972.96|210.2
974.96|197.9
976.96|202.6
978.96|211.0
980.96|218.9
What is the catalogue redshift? 0.57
